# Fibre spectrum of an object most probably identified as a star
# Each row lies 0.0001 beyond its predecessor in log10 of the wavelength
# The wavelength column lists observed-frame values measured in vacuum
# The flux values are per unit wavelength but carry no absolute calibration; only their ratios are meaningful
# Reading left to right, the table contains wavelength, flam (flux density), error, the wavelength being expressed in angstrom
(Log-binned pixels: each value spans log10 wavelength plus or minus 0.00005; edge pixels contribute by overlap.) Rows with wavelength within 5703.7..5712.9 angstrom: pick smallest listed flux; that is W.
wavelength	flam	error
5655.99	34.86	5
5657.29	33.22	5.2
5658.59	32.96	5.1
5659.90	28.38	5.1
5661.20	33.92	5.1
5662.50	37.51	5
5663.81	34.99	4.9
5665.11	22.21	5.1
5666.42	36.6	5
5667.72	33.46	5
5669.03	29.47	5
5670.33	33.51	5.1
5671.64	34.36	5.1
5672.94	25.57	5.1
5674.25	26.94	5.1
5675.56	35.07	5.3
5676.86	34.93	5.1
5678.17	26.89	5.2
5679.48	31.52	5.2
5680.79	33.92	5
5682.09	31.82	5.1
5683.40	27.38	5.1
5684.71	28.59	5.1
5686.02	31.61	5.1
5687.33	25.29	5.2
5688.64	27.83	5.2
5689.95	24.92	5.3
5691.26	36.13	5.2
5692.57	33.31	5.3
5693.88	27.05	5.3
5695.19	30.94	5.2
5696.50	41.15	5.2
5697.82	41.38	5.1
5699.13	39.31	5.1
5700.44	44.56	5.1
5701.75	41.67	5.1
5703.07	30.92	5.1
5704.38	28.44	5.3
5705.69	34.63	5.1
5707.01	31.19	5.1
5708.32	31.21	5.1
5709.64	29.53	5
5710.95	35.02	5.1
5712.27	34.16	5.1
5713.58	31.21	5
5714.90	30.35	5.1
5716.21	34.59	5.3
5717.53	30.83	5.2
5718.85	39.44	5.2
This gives 28.44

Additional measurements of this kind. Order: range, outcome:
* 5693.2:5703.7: 27.05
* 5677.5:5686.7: 26.89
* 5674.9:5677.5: 34.93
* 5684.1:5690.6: 24.92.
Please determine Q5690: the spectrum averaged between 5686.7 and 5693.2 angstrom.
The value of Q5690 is 29.5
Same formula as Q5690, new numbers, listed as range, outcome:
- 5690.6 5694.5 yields 32.2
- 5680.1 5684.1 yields 31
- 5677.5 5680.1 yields 29.1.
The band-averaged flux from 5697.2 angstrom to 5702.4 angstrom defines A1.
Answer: 41.8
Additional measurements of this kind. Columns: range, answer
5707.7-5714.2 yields 32.2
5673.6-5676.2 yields 31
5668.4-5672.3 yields 32.5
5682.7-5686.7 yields 29.2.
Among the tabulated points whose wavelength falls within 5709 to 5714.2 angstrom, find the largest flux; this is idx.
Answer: 35.02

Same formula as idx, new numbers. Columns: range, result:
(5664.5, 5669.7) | 36.6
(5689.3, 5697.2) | 41.15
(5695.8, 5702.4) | 44.56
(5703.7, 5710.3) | 34.63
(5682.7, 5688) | 31.61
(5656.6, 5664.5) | 37.51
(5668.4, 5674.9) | 34.36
